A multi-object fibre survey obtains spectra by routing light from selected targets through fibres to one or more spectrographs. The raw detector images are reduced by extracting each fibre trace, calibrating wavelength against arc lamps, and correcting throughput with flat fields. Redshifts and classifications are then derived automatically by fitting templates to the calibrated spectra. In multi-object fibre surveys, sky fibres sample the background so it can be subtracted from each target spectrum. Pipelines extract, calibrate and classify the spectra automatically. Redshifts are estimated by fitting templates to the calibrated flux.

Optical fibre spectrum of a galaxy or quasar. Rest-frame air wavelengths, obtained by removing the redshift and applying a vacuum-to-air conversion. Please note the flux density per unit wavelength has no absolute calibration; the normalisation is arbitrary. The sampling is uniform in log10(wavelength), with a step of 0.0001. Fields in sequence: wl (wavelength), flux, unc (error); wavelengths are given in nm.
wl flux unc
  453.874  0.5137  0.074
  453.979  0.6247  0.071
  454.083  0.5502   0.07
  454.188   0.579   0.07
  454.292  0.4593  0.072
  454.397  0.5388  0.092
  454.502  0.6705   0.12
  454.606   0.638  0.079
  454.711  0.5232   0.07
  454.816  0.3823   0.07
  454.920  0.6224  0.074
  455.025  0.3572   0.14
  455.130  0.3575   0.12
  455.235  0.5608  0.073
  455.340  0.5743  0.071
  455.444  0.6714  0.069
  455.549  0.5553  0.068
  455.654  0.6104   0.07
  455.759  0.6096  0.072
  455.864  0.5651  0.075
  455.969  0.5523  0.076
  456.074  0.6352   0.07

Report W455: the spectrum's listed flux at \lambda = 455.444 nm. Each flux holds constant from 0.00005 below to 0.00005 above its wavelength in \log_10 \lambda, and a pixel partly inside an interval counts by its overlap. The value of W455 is 0.6714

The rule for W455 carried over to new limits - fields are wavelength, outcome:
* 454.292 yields 0.4593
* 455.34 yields 0.5743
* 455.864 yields 0.5651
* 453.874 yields 0.5137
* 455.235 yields 0.5608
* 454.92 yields 0.6224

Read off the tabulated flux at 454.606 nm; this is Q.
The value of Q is 0.638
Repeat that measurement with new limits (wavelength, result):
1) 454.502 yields 0.6705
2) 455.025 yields 0.3572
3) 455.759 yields 0.6096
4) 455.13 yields 0.3575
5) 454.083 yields 0.5502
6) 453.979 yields 0.6247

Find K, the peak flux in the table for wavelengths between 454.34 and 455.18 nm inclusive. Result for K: 0.6705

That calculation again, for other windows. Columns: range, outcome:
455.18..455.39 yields 0.5743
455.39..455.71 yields 0.6714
